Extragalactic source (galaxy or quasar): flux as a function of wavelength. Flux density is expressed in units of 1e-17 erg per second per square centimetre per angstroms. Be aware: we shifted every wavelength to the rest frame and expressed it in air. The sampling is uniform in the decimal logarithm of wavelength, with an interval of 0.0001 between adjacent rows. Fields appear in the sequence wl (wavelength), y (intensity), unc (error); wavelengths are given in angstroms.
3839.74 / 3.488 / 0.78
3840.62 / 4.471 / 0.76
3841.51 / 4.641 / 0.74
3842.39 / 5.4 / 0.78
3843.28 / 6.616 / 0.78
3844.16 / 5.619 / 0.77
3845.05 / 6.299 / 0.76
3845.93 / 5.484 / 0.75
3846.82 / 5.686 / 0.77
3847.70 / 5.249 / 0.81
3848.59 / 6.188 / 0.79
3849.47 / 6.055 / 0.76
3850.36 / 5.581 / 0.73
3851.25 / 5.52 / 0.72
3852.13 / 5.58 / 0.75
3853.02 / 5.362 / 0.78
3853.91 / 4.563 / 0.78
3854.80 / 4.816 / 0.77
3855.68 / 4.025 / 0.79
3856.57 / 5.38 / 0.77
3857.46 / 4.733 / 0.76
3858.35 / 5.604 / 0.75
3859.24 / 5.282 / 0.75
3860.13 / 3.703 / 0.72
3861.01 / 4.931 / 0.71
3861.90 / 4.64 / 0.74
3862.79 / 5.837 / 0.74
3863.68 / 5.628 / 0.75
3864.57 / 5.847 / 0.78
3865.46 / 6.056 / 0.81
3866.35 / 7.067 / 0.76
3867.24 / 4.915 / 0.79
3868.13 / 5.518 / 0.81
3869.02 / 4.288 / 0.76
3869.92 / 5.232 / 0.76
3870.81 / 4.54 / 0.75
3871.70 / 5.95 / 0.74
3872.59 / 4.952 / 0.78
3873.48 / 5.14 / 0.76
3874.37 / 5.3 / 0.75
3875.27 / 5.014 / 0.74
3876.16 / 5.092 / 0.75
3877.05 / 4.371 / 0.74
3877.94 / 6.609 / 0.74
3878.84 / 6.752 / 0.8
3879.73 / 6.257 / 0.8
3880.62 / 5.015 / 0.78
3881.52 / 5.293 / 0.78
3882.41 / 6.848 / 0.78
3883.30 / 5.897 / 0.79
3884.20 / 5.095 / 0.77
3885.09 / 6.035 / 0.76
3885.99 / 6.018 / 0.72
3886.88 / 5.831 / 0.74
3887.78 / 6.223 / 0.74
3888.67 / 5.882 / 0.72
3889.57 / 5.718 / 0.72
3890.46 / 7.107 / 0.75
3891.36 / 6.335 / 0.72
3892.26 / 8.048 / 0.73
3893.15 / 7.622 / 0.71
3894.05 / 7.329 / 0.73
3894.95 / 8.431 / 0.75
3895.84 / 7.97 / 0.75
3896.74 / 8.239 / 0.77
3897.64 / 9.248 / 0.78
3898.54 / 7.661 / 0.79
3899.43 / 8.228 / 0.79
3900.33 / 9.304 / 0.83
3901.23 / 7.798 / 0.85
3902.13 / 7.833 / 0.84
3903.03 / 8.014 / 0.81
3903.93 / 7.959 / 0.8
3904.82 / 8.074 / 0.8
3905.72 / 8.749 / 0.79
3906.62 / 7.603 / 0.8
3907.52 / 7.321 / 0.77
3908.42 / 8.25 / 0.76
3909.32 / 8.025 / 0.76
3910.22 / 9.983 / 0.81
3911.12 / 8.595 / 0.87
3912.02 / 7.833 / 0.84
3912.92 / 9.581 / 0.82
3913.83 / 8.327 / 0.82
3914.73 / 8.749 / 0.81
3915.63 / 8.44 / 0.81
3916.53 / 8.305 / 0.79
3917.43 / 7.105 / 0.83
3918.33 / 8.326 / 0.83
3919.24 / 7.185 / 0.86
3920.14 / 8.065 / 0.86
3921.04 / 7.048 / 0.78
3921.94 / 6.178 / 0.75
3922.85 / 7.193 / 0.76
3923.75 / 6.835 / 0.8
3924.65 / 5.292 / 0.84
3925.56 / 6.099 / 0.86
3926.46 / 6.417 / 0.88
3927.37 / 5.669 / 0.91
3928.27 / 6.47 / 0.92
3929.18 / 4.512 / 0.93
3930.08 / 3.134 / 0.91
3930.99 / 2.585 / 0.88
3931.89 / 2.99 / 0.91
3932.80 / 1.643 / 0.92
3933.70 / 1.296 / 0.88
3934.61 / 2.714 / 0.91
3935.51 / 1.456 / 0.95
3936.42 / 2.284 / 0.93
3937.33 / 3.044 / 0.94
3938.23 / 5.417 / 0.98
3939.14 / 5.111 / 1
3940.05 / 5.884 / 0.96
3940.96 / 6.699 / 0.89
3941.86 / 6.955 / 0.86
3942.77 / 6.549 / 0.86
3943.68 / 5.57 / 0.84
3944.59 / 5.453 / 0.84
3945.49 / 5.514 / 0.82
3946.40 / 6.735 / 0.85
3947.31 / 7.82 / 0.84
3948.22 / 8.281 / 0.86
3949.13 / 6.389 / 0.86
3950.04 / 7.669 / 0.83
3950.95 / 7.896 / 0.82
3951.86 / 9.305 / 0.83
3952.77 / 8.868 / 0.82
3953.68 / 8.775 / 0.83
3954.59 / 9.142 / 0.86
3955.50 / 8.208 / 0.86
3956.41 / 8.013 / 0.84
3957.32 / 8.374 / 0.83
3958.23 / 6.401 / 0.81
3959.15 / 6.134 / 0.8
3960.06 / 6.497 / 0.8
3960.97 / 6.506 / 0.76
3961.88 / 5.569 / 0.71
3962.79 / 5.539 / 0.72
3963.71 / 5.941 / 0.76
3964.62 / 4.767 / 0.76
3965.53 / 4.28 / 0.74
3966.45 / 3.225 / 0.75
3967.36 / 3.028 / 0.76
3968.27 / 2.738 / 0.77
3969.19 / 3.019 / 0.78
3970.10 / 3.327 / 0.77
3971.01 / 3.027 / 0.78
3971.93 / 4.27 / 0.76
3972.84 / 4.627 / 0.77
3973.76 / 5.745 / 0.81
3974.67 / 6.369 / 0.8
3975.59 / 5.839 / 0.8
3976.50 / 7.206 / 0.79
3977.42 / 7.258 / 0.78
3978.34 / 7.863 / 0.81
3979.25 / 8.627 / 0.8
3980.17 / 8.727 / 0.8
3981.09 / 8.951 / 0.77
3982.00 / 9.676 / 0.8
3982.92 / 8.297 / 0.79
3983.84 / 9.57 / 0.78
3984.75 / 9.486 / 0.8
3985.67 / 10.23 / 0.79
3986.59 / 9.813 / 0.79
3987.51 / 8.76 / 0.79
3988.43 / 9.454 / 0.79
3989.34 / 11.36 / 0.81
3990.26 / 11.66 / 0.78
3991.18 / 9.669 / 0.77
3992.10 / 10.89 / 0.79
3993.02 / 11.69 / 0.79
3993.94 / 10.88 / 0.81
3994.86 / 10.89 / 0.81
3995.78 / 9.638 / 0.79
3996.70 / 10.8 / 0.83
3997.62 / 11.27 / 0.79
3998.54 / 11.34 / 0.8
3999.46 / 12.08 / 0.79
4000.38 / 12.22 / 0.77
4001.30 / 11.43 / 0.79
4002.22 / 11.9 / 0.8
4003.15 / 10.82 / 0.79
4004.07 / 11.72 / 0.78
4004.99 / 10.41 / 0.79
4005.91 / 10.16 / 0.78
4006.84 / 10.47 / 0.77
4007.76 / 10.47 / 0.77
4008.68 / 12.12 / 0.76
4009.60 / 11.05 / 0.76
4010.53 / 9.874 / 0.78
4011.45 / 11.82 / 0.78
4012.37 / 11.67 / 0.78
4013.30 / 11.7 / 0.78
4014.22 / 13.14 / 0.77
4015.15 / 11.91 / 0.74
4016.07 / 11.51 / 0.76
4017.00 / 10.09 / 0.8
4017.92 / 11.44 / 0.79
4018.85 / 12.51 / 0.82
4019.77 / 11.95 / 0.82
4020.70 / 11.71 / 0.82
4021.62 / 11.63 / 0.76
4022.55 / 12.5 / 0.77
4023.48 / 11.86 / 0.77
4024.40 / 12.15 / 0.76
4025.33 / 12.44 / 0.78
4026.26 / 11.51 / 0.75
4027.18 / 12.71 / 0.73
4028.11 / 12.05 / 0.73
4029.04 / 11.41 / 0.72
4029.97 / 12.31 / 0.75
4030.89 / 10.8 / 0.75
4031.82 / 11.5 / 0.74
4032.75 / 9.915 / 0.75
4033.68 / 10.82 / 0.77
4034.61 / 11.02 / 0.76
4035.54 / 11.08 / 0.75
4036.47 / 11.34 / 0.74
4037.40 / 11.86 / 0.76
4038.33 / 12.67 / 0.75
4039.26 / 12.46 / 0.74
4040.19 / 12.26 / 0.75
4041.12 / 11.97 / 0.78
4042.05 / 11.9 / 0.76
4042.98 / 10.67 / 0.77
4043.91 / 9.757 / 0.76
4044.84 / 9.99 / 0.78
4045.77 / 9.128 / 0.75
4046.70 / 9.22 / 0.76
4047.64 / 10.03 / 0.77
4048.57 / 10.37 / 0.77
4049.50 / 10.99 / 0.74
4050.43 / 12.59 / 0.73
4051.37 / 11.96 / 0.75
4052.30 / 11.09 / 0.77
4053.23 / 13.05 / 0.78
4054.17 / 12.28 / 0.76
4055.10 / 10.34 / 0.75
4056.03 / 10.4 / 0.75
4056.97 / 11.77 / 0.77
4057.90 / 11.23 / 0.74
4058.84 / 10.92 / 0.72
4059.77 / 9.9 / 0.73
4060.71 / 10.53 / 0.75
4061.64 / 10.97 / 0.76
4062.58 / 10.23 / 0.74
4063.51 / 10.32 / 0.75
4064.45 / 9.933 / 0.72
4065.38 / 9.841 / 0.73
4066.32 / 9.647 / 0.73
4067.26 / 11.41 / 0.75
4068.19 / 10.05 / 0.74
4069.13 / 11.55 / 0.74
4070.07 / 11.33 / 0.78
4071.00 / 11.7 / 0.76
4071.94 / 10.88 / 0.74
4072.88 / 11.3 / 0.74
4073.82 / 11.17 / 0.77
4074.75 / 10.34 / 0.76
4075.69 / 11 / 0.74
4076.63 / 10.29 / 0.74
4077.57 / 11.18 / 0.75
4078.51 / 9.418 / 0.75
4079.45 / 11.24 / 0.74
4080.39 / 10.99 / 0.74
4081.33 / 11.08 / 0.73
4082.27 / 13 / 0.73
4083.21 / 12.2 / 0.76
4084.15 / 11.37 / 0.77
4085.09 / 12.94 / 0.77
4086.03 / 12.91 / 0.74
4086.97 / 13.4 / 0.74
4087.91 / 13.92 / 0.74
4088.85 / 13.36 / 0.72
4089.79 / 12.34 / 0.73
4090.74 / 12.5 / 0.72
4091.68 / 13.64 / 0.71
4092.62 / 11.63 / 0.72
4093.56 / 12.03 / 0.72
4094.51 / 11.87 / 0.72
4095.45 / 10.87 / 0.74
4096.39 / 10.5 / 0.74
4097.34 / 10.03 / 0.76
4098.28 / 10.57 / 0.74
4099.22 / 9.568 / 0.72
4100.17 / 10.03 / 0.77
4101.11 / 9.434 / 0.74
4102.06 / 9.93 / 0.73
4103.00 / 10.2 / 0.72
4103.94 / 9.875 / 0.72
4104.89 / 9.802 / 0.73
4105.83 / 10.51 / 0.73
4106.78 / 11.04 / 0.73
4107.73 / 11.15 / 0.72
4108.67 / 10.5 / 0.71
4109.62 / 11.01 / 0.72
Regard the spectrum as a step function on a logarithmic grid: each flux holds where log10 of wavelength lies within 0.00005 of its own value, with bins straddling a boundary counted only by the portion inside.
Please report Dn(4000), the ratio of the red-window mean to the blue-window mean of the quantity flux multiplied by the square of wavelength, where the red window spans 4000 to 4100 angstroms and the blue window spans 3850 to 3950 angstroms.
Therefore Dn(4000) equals 2.0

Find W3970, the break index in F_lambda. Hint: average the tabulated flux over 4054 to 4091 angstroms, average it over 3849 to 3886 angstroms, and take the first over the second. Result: 2.1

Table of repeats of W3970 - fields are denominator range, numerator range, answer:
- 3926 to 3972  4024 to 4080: 2.03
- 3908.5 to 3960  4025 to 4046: 1.76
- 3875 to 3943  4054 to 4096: 1.75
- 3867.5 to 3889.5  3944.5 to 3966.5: 1.25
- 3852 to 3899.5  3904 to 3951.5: 1.08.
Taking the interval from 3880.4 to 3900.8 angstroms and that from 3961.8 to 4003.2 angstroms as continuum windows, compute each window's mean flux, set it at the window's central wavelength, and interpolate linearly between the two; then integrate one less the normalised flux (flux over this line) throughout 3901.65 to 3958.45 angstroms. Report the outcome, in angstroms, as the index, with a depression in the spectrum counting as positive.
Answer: 5.87 angstroms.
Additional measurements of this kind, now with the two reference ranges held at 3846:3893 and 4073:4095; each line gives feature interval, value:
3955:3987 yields 7.83 angstroms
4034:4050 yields -0.51 angstroms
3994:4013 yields -3.18 angstroms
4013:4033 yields -3.35 angstroms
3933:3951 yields 5.63 angstroms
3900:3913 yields -3.18 angstroms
